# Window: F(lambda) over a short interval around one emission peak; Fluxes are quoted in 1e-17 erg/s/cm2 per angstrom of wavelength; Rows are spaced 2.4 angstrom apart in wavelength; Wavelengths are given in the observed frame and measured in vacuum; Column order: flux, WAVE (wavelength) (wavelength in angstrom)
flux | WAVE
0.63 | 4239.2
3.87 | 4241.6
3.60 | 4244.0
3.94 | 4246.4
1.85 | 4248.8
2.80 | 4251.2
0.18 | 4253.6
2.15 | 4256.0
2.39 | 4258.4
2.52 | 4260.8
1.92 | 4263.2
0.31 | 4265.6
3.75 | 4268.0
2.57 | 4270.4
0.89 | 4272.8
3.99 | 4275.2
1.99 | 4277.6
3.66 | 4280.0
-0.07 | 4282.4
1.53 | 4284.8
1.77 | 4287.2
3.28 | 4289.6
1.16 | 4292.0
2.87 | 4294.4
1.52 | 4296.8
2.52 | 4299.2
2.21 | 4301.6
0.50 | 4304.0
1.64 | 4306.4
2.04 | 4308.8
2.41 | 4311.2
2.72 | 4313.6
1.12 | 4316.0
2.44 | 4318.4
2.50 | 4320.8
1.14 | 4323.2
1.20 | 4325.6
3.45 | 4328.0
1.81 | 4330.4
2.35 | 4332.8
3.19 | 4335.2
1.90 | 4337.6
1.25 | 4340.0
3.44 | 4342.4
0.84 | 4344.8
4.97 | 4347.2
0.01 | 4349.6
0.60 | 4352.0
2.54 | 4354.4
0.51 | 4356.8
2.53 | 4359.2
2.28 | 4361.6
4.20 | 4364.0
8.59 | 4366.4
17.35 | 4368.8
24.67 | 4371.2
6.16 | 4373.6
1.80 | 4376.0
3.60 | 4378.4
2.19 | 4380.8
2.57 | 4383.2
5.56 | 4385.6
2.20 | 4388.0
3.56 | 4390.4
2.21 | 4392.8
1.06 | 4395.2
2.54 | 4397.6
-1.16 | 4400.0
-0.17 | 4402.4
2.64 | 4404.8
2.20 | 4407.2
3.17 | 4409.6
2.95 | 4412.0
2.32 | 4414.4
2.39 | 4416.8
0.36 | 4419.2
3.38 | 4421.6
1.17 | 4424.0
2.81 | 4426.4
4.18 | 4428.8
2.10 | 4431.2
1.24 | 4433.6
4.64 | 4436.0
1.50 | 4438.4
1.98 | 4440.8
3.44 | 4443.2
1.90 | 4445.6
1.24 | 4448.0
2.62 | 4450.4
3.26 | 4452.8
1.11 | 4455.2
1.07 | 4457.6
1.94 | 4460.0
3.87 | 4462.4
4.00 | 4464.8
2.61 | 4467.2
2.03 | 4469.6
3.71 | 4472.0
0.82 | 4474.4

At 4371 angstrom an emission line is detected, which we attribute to [O II] 3727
